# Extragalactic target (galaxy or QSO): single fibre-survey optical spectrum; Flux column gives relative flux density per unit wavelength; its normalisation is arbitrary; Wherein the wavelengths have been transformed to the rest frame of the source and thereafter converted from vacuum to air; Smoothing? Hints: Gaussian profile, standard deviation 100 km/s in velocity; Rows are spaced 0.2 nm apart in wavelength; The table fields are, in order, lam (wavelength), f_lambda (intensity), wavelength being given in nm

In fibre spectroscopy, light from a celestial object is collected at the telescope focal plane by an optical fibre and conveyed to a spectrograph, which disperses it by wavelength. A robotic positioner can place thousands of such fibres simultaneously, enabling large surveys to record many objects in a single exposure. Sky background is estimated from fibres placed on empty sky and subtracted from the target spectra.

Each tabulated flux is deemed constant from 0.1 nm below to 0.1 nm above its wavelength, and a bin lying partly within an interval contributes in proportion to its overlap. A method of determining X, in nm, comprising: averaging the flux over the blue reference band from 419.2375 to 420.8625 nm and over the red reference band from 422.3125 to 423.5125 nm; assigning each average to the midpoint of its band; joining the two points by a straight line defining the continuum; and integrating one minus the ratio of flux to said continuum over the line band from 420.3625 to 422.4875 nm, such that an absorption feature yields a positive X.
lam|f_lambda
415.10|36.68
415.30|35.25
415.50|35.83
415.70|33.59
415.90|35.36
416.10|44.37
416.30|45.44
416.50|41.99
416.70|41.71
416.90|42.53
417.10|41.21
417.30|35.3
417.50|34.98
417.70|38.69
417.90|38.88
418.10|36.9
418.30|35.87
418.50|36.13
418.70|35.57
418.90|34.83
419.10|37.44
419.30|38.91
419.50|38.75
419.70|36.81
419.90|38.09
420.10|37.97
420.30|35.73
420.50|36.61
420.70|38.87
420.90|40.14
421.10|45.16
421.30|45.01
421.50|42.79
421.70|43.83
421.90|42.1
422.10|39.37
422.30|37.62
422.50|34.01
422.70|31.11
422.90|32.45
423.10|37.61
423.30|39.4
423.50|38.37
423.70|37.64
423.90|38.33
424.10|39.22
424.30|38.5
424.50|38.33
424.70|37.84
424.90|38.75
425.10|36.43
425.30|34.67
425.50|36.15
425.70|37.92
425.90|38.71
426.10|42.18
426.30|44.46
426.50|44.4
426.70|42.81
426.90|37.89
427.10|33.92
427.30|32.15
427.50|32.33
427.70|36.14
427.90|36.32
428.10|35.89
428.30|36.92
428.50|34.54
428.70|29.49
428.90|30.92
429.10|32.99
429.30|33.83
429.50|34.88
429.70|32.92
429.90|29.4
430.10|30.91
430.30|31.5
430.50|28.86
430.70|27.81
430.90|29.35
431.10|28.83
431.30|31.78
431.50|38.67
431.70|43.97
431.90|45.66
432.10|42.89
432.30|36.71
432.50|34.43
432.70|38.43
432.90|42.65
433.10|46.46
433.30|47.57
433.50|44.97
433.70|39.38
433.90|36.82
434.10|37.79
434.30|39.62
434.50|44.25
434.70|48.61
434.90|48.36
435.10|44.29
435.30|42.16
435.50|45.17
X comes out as -0.24 nm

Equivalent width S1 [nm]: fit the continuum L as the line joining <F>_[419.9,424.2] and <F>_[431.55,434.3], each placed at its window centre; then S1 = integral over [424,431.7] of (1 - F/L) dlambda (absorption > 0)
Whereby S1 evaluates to 0.90 nm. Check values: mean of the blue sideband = 38.7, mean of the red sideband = 41.3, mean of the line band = 35.3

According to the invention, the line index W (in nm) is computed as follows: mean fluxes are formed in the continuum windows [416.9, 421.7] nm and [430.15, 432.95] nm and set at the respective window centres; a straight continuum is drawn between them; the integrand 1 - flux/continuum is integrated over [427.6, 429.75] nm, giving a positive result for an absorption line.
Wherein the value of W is 0.130 nm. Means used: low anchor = 38.5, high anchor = 35.6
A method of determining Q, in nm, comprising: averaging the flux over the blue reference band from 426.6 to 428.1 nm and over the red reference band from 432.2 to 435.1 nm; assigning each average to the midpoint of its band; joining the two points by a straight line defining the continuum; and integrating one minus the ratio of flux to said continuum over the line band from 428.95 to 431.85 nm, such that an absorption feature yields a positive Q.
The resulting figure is 0.46 nm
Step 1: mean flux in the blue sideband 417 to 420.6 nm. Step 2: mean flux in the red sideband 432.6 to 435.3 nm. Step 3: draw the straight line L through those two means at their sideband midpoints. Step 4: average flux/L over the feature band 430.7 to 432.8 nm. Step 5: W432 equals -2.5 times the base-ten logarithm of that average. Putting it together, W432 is 0.15 mag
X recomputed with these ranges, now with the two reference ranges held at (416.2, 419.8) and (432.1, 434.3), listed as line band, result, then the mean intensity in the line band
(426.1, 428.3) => 0.11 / 37.8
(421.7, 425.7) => 0.18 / 37.4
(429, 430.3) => 0.25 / 32.4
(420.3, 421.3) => -0.04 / 40.2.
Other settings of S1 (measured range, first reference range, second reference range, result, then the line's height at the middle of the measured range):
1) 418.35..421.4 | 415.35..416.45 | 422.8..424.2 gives -0.01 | 38.2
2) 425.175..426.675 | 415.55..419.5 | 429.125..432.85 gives -0.16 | 36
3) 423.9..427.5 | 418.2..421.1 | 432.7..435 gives 0.14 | 39.9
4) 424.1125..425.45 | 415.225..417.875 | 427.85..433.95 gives -0.01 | 37.3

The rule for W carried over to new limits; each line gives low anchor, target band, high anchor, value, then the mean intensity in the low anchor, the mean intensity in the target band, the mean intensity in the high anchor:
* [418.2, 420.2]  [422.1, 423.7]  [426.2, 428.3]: 0.05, 37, 36.1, 37.6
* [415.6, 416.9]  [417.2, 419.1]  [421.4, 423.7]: 0.16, 40.6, 36.4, 38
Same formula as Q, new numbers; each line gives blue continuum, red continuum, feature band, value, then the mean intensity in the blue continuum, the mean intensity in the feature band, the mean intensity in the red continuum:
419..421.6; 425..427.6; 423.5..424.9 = 0.005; 39.4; 38.3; 38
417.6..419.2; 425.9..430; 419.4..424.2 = -0.288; 36.8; 38.6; 35.8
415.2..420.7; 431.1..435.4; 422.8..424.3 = 0.061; 38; 37.6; 41.4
